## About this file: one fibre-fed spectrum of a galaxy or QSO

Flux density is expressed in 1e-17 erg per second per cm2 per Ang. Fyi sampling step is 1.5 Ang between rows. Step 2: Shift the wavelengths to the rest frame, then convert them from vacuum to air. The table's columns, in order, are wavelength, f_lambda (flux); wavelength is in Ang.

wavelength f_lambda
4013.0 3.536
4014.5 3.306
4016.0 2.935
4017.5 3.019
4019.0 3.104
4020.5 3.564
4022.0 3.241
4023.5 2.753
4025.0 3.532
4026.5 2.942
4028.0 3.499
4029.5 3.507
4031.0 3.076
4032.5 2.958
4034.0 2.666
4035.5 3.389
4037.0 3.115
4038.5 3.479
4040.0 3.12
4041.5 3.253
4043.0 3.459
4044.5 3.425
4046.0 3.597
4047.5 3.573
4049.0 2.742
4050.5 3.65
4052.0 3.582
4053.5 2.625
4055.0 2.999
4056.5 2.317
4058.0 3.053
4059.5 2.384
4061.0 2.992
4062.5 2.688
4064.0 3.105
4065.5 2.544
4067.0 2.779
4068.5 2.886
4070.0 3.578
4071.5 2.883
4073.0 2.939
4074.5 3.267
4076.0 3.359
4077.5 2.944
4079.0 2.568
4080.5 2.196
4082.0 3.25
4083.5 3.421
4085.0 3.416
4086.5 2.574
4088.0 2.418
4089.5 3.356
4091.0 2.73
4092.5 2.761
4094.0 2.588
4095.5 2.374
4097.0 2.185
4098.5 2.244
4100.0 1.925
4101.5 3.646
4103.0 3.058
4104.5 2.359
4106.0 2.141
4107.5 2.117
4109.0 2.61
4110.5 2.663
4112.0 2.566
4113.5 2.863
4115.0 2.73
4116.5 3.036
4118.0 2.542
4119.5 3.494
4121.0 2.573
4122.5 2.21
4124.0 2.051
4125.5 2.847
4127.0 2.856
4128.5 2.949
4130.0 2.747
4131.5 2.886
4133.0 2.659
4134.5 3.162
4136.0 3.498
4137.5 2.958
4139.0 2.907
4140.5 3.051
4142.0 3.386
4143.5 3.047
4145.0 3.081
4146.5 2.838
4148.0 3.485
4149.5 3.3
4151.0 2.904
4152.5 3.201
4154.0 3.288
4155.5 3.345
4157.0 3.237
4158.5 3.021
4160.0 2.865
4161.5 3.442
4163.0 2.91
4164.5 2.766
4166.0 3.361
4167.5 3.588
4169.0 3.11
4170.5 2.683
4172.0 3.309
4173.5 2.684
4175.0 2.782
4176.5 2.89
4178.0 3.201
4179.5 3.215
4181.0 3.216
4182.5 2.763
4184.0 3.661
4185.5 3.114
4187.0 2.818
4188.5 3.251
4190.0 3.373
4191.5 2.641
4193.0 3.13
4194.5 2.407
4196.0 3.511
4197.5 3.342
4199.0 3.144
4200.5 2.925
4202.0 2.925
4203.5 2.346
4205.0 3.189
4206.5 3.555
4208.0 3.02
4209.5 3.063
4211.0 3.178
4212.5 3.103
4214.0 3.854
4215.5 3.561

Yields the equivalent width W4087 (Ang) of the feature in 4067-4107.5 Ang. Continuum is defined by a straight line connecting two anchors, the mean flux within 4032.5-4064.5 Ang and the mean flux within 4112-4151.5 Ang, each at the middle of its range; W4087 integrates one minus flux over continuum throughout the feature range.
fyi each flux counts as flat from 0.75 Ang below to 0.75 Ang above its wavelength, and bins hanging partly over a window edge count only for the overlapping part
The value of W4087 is 2.97 Ang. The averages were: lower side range 3.1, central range 2.8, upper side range 2.92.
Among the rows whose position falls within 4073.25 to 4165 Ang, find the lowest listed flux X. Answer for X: 1.925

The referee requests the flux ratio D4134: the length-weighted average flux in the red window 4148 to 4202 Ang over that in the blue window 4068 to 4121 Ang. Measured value 1.1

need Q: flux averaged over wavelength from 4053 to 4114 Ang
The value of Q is 2.77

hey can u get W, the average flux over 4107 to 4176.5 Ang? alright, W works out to 2.95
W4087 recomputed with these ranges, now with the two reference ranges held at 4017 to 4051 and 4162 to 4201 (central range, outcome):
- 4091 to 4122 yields 5.27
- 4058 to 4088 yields 2.57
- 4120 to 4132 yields 1.85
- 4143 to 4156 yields -0.23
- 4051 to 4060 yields 1.00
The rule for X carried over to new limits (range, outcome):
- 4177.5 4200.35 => 2.407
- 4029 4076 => 2.317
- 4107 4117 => 2.117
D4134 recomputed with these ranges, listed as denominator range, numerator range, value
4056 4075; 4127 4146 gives 1.05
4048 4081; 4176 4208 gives 1.05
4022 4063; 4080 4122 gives 0.87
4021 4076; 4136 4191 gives 1.00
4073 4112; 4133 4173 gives 1.15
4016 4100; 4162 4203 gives 1.02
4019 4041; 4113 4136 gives 0.87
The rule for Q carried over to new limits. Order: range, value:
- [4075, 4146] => 2.79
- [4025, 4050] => 3.25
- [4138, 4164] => 3.13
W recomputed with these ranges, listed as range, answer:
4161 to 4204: 3.05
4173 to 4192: 3.06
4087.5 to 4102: 2.61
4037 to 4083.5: 3.05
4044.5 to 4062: 3.06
